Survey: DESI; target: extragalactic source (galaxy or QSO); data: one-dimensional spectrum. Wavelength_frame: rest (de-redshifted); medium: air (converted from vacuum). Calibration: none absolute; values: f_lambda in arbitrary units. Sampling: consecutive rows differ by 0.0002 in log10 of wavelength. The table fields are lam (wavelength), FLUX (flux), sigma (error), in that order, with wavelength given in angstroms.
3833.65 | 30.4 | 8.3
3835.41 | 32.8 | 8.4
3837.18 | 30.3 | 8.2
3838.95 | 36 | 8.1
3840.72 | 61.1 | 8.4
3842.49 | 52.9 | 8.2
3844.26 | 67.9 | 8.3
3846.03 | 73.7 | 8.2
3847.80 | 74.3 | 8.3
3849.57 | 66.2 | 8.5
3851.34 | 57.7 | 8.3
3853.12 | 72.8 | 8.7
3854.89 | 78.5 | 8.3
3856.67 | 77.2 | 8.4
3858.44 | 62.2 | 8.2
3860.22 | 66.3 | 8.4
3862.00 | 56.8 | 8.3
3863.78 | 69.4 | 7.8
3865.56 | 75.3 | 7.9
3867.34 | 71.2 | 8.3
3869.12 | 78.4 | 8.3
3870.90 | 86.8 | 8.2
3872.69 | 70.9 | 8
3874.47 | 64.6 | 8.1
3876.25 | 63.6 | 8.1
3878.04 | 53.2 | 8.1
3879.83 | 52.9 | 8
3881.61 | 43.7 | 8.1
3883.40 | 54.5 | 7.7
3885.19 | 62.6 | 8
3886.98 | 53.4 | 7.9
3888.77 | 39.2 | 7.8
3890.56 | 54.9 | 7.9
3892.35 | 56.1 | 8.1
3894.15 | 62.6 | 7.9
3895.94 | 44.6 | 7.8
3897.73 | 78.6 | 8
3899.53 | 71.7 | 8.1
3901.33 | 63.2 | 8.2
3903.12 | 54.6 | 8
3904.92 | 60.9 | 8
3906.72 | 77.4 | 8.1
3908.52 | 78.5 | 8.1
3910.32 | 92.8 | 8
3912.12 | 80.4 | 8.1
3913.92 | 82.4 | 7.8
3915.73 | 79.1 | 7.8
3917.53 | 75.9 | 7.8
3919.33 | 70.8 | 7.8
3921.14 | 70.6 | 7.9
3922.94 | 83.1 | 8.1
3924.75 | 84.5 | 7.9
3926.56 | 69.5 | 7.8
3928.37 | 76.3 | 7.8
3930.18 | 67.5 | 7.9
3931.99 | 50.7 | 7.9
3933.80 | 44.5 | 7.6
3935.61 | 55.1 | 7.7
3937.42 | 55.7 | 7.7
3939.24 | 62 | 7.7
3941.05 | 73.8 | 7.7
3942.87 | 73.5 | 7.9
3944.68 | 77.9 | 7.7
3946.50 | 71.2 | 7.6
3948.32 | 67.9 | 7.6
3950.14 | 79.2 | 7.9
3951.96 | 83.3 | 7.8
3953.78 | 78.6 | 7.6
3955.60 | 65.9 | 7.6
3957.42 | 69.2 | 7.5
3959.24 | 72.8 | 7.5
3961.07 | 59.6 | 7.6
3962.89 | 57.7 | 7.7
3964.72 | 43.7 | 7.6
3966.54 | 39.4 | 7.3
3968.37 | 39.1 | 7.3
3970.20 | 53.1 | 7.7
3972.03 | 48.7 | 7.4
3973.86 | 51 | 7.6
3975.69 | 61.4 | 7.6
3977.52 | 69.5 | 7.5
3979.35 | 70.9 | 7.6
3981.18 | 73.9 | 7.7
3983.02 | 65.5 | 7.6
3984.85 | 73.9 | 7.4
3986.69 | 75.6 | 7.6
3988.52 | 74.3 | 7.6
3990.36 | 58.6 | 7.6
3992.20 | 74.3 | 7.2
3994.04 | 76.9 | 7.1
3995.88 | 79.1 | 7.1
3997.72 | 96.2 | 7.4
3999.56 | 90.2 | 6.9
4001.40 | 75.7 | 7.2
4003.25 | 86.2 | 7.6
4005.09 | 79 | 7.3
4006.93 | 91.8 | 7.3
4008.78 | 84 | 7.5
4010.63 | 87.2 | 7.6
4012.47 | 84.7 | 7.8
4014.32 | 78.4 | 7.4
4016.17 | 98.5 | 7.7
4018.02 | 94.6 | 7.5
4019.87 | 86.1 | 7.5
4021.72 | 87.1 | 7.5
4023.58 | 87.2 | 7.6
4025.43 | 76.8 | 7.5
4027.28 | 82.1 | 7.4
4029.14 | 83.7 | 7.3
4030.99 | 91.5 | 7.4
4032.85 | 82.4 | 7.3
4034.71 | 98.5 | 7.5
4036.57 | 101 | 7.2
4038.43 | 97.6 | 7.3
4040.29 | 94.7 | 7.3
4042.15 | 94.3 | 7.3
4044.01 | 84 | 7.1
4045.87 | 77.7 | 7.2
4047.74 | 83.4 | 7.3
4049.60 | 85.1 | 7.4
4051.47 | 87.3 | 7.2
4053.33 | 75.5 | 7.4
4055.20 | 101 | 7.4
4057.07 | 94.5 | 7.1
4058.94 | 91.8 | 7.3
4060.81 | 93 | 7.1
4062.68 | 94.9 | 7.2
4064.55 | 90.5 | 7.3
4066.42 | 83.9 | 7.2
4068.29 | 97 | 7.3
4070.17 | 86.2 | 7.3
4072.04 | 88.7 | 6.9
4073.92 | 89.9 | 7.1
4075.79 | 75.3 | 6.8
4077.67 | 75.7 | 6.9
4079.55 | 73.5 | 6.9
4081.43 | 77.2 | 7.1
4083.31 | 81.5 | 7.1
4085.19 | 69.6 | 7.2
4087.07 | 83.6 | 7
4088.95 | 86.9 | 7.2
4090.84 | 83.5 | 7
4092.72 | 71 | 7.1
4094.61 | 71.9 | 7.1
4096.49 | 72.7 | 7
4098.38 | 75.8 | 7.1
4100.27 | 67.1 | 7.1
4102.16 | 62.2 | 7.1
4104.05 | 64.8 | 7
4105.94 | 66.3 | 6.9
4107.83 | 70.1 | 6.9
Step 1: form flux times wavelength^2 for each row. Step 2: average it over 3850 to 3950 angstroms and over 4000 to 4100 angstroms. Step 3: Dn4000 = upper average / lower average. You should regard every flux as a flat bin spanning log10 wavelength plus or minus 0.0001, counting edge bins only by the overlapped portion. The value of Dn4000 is 1.4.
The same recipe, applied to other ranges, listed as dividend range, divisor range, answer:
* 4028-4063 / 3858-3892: 1.58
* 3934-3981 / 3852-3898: 1.04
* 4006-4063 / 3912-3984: 1.40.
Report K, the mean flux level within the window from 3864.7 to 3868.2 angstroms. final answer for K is 73.3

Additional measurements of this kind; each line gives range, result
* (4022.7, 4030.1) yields 82.6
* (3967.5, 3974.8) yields 48.1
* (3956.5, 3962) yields 67.2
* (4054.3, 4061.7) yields 95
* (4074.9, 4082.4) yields 75.4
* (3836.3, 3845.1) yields 49.5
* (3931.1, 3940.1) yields 53.6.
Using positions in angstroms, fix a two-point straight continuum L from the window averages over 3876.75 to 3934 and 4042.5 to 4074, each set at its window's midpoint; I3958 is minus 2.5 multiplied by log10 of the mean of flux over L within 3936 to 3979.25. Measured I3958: 0.16 mag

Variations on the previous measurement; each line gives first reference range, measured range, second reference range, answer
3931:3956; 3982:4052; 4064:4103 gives -0.15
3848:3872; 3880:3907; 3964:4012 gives 0.21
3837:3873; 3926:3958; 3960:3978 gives -0.22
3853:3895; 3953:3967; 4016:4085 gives 0.22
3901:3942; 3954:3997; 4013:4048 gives 0.24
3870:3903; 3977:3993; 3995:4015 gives 0.14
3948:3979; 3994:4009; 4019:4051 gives -0.13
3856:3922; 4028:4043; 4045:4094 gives -0.15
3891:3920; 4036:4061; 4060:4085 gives -0.09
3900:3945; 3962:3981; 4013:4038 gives 0.41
